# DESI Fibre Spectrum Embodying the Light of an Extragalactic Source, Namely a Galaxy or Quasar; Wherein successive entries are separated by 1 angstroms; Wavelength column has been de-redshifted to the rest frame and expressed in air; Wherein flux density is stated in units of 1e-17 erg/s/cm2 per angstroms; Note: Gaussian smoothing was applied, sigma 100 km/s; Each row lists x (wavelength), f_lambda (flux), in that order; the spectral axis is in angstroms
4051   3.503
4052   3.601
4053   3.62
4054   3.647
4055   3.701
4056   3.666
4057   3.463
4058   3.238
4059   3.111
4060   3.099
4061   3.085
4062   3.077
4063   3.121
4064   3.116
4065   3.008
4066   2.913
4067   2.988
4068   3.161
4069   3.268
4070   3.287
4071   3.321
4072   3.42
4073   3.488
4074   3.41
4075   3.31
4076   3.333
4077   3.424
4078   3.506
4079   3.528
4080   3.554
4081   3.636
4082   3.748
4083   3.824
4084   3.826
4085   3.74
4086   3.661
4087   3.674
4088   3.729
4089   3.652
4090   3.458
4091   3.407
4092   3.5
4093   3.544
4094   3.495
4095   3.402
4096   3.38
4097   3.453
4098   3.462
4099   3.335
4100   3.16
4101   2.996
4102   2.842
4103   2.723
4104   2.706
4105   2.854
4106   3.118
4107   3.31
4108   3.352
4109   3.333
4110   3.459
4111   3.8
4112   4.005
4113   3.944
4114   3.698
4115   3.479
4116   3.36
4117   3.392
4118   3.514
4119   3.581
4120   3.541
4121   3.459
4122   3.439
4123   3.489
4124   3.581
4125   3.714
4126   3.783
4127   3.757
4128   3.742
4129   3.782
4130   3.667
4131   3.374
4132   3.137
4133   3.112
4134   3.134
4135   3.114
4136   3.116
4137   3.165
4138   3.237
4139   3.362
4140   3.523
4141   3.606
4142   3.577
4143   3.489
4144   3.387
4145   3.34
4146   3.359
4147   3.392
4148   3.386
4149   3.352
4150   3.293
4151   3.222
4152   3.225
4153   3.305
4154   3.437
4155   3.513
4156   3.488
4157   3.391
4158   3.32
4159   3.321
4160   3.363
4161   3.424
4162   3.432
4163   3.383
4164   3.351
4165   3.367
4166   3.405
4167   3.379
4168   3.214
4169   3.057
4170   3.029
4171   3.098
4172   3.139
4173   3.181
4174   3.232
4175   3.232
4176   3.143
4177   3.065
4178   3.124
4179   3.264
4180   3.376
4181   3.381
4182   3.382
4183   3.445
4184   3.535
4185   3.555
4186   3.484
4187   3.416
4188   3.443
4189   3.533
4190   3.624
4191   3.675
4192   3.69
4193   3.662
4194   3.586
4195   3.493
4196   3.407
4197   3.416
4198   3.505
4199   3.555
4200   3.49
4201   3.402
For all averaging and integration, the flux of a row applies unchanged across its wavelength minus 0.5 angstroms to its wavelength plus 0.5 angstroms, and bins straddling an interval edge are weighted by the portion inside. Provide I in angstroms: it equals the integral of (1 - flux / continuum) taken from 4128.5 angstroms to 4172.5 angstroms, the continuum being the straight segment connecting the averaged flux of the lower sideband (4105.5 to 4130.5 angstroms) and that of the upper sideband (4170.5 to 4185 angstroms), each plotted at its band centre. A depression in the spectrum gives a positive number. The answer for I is 0.9 angstroms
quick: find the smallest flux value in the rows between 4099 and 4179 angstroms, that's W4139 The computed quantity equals 2.706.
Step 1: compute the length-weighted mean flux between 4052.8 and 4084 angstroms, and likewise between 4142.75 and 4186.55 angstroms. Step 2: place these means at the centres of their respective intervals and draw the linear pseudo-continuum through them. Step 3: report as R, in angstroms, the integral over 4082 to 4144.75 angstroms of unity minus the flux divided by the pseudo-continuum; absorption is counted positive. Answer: -1.9 angstroms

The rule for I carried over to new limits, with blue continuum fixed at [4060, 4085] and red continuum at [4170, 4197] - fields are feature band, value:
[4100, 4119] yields 0.2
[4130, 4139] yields 0.4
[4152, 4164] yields 0.0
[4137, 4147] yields -0.1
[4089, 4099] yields -0.3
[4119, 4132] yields -0.9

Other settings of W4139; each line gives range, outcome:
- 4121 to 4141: 3.112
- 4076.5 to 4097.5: 3.38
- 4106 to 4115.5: 3.118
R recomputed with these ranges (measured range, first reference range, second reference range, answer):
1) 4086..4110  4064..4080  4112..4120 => 1.1 angstroms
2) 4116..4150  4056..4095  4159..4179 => -1.4 angstroms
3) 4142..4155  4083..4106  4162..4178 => -0.4 angstroms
